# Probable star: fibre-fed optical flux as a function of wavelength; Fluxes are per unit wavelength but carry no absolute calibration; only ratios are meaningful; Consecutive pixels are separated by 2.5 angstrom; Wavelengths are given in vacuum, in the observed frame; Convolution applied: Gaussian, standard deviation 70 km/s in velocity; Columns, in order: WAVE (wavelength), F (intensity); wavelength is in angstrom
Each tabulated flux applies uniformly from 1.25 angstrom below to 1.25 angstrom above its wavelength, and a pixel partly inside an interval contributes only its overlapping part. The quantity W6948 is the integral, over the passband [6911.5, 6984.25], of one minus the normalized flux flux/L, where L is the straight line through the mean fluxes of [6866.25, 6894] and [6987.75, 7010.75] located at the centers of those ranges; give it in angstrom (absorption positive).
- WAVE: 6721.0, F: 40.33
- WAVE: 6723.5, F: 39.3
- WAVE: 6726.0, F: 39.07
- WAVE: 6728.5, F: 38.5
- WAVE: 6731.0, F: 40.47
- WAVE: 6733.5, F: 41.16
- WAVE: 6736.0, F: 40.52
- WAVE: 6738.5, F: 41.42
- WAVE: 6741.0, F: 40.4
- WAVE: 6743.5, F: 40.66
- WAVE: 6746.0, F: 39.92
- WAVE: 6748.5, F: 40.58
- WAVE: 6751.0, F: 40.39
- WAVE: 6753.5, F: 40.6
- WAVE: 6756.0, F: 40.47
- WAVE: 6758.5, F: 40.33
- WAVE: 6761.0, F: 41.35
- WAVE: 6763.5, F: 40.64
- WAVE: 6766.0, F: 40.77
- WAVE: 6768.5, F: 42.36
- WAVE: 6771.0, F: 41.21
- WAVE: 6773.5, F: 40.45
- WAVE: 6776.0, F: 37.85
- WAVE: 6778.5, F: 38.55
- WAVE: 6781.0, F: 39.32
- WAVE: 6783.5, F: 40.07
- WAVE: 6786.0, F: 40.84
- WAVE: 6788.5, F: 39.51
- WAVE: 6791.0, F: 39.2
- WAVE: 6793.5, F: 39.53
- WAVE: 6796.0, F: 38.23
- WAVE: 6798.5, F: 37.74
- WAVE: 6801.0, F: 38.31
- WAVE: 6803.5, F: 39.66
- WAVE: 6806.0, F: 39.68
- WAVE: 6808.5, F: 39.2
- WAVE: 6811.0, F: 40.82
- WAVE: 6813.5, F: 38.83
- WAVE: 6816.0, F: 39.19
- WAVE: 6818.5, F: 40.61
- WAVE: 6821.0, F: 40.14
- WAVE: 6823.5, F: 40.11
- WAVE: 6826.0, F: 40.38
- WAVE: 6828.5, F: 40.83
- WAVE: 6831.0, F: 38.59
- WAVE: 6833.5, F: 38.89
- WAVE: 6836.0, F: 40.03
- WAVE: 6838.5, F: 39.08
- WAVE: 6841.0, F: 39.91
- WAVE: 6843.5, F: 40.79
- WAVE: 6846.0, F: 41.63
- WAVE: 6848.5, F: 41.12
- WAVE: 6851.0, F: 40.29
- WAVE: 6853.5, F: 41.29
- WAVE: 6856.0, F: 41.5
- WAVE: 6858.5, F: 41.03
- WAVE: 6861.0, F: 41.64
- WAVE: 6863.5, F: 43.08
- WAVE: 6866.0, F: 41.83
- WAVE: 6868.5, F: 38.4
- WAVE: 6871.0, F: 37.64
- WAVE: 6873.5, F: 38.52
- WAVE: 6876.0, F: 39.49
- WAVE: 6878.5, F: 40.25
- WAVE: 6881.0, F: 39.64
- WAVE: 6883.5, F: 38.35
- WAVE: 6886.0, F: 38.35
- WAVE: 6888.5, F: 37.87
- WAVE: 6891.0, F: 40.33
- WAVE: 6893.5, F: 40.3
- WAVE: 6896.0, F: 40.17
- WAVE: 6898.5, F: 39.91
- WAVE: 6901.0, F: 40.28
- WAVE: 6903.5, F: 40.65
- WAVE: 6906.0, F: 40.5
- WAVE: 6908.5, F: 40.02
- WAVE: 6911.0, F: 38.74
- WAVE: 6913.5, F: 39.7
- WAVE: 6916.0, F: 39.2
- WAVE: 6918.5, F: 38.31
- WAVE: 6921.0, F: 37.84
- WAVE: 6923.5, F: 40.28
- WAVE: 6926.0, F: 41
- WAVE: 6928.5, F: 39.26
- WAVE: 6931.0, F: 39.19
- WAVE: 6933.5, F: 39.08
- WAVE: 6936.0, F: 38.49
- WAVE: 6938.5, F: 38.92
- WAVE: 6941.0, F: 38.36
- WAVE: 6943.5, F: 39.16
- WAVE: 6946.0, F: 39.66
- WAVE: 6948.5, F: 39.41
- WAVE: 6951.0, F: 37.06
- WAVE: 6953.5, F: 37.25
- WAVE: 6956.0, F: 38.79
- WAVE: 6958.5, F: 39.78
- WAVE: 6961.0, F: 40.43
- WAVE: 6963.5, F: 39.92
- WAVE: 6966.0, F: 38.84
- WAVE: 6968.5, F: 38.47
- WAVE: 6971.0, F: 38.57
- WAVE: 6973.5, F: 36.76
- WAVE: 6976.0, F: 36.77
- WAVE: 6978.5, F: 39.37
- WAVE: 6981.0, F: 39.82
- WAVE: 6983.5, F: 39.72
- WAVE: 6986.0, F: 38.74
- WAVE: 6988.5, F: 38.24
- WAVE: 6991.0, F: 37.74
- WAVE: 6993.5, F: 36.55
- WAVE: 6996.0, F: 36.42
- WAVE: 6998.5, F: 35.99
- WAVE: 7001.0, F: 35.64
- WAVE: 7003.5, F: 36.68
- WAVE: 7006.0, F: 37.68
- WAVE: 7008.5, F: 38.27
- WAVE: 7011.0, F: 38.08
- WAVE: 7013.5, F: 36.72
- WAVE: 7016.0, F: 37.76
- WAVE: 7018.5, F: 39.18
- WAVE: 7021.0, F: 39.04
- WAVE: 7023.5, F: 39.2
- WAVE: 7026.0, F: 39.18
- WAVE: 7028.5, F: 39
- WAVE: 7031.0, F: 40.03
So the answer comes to -2.0 angstrom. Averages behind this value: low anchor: 39.1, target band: 38.9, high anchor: 37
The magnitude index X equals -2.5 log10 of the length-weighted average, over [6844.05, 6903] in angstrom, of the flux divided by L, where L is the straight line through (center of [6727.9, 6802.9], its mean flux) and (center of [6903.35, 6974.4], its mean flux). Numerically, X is -0.019 mag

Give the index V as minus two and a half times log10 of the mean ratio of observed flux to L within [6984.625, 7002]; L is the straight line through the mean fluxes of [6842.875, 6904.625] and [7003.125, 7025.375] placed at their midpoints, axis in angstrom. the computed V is 0.04 mag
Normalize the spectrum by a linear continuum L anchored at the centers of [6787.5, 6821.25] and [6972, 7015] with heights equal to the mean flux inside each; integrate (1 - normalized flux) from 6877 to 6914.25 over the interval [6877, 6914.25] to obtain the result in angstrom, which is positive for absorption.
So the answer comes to -1.15 angstrom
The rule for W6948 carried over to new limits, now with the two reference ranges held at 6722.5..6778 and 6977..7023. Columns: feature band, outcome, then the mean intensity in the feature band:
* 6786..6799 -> 0.3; 39.1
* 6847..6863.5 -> -0.8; 41.3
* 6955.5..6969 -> -0.4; 39.5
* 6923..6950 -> -0.5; 39.3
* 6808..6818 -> 0.0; 39.6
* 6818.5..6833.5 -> -0.1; 40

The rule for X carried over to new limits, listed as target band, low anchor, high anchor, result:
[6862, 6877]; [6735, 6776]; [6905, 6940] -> 0.00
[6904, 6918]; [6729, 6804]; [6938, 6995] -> -0.02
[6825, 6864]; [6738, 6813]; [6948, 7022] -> -0.03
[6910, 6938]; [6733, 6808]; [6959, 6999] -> -0.01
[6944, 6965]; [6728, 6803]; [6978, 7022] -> -0.02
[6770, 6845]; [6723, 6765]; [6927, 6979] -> 0.01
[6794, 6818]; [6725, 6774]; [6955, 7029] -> 0.02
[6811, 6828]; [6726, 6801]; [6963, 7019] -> -0.01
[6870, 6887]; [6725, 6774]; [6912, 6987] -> 0.02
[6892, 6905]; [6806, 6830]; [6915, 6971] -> -0.02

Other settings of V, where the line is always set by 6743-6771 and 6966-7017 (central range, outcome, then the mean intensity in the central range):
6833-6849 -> -0.02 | 40.2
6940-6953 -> -0.01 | 38.7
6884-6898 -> -0.01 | 39.4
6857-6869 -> -0.05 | 41.4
